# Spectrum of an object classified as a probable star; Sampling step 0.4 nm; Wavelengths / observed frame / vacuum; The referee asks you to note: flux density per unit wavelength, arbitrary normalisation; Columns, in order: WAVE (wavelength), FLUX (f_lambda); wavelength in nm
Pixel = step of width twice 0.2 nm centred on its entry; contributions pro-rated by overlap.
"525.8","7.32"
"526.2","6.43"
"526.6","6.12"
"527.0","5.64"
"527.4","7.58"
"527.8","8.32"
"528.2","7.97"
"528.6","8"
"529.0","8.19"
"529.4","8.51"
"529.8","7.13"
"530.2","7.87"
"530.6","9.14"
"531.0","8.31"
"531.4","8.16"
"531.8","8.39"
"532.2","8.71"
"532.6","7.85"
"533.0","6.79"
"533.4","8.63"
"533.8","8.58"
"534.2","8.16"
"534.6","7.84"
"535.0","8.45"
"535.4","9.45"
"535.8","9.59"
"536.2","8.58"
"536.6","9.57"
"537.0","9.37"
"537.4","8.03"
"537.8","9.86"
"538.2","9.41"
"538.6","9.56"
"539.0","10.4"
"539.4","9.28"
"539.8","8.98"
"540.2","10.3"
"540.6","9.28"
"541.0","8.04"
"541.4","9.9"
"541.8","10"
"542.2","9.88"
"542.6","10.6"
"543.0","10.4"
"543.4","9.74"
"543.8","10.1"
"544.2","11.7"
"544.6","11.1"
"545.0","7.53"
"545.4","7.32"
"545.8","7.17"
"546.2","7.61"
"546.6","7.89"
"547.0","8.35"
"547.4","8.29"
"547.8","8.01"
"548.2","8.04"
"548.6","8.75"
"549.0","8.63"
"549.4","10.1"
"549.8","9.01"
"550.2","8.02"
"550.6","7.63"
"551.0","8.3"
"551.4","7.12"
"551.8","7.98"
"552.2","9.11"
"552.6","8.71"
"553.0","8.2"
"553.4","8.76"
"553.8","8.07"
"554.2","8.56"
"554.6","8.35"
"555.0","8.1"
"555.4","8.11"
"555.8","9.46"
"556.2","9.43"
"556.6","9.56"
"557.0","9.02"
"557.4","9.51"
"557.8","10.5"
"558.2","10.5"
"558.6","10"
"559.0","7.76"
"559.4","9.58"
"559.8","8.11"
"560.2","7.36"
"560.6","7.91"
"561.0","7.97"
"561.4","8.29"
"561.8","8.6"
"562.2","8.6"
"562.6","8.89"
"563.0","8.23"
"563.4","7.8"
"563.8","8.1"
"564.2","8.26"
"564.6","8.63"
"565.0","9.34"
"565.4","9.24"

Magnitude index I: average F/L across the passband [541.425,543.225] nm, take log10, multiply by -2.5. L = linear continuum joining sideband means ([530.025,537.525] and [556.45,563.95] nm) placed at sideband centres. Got -0.19 mag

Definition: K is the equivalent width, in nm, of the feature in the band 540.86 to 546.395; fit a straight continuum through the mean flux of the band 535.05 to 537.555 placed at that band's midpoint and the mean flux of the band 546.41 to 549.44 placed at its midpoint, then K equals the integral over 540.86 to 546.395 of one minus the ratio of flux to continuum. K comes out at -0.45 nm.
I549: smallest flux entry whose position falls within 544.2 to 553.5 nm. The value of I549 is 7.12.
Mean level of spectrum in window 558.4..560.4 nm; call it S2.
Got 8.56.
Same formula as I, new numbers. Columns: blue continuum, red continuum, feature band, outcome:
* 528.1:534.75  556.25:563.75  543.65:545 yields -0.237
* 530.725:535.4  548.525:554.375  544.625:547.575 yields 0.061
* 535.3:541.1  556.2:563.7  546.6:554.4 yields 0.080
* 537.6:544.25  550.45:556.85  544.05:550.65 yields 0.074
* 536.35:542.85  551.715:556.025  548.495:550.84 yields 0.016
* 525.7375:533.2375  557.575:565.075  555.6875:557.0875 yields -0.108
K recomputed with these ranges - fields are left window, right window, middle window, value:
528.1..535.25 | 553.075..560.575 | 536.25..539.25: -0.386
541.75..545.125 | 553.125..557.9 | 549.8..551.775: 0.314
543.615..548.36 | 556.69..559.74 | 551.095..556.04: 0.413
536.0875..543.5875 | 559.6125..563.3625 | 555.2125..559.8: -0.491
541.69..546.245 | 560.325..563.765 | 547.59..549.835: 0.103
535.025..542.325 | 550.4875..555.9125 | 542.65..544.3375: -0.265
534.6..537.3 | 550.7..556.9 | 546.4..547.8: 0.089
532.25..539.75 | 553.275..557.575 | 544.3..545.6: -0.007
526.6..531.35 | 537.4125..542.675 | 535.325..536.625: -0.047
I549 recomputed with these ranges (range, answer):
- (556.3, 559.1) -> 7.76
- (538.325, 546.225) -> 7.17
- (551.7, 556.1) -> 7.98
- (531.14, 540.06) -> 6.79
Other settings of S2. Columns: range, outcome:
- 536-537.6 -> 8.89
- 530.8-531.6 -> 8.24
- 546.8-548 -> 8.22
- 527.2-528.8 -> 7.97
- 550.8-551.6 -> 7.71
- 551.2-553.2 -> 8.22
